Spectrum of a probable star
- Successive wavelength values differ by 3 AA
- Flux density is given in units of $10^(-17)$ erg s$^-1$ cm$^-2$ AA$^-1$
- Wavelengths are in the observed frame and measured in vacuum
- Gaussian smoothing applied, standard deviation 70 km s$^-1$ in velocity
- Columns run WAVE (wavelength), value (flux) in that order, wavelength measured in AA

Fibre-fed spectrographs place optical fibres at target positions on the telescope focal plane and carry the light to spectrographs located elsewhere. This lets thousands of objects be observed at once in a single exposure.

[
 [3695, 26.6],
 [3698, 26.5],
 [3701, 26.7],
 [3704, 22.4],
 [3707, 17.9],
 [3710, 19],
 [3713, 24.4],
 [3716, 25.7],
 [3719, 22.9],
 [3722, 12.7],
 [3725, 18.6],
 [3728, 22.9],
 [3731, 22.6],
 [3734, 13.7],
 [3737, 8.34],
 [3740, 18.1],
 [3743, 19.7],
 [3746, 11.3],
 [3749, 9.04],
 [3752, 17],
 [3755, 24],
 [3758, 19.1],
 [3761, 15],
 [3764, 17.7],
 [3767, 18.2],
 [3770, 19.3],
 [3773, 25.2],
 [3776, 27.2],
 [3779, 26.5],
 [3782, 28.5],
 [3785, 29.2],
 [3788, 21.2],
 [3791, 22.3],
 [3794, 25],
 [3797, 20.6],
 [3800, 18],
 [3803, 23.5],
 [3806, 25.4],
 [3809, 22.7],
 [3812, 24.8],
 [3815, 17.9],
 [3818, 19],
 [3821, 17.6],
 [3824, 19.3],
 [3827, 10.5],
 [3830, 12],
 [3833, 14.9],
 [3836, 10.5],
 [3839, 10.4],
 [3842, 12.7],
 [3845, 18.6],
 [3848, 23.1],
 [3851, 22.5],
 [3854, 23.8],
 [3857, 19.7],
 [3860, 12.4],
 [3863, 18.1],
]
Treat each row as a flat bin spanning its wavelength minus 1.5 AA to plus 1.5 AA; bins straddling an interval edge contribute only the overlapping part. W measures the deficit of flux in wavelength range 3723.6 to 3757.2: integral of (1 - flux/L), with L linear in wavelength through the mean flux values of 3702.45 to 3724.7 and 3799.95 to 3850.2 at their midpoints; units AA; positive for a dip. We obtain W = 5.1 AA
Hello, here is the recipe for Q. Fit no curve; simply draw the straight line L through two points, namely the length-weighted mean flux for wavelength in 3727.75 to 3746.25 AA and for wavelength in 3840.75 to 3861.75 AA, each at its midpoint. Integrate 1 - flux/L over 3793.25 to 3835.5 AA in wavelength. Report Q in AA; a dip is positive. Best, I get -2.0 AA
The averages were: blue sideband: 16.6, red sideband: 19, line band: 19.1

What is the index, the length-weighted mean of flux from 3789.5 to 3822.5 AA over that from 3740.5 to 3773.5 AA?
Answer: 1.2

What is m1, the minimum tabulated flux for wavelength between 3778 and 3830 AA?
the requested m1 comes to 10.5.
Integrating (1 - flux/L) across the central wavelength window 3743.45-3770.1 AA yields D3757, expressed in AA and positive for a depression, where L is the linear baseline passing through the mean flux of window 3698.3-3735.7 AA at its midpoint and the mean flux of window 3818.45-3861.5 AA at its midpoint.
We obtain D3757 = 3.68 AA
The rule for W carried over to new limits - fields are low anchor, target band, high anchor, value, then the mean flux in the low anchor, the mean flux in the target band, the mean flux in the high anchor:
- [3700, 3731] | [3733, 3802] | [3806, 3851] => -2.0 AA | 21.3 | 19.8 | 17.2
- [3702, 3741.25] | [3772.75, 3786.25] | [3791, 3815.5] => -3.8 AA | 19.3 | 27.5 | 22.4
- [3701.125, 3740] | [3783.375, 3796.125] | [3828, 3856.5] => -4.6 AA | 19.5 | 24.3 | 16.5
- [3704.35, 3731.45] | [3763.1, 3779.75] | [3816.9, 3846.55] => -4.3 AA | 20.7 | 22.3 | 14.5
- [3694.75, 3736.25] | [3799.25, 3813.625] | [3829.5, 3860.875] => -4.1 AA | 21.2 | 23.1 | 16.6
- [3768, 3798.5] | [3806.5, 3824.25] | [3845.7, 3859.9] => 1.8 AA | 24.4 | 20.6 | 21.1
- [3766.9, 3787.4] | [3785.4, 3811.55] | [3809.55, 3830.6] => -1.6 AA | 25.2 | 22.7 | 17.8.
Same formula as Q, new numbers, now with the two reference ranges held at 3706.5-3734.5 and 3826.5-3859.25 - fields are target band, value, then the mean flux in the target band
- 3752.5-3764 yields 0.1 AA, 18.9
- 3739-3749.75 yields 2.7 AA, 14.8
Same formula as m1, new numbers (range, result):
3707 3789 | 8.34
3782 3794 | 21.2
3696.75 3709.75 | 17.9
